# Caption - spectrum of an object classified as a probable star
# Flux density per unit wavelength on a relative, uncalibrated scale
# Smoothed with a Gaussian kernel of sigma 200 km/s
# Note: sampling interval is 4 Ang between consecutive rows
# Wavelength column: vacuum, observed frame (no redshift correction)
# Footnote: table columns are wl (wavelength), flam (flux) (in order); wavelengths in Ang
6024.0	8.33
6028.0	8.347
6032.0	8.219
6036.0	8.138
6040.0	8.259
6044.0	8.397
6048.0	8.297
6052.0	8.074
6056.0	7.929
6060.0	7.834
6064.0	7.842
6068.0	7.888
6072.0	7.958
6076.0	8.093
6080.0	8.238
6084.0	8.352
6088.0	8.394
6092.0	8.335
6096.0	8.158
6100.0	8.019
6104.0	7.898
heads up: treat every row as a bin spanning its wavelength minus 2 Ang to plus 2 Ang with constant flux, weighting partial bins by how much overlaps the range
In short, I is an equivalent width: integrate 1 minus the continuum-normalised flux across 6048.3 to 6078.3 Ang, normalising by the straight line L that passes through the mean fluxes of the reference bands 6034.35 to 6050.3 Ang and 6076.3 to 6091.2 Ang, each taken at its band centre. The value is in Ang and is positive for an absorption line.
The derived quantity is 1.2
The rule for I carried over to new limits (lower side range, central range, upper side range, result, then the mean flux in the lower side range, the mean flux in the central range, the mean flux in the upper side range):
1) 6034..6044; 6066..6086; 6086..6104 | 0.2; 8.24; 8.11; 8.19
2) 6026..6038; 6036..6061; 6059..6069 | -0.3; 8.23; 8.14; 7.85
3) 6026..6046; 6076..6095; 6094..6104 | -0.5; 8.27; 8.3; 8.05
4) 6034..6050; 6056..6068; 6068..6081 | 0.4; 8.27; 7.86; 8.05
